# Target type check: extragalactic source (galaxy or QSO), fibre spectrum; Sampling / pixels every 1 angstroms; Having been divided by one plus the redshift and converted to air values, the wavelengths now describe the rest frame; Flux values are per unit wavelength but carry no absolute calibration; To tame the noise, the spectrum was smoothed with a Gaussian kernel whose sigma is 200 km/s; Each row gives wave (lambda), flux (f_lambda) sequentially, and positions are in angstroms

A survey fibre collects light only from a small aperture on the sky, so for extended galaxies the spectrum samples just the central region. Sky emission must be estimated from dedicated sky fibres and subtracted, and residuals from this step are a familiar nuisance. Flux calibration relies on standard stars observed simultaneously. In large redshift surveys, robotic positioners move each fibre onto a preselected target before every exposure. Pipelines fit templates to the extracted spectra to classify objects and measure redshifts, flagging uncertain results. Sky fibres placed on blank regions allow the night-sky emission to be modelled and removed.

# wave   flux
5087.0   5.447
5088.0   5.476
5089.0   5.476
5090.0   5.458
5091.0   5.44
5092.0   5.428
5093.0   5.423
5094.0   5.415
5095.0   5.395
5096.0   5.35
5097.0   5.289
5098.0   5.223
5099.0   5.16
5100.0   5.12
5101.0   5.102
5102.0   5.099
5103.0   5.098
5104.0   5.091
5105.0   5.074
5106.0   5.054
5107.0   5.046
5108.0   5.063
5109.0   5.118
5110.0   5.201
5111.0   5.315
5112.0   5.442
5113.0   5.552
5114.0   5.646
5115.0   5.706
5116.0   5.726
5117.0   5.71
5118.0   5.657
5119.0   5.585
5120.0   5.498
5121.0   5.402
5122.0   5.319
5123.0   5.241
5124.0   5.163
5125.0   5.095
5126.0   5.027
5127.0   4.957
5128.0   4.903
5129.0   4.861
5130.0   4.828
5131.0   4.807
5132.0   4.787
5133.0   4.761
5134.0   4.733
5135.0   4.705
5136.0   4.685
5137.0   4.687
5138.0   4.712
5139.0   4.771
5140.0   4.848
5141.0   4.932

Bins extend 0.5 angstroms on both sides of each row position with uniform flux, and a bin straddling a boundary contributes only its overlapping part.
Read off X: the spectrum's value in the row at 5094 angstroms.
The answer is 5.415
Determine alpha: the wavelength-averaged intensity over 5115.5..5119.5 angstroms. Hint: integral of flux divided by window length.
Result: 5.67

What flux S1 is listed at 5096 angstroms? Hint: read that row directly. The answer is 5.35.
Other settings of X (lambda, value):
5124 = 5.163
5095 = 5.395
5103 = 5.098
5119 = 5.585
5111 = 5.315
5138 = 4.712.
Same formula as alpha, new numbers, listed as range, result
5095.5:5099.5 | 5.26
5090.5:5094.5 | 5.43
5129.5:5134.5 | 4.78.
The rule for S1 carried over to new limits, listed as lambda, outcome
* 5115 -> 5.706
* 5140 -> 4.848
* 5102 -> 5.099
